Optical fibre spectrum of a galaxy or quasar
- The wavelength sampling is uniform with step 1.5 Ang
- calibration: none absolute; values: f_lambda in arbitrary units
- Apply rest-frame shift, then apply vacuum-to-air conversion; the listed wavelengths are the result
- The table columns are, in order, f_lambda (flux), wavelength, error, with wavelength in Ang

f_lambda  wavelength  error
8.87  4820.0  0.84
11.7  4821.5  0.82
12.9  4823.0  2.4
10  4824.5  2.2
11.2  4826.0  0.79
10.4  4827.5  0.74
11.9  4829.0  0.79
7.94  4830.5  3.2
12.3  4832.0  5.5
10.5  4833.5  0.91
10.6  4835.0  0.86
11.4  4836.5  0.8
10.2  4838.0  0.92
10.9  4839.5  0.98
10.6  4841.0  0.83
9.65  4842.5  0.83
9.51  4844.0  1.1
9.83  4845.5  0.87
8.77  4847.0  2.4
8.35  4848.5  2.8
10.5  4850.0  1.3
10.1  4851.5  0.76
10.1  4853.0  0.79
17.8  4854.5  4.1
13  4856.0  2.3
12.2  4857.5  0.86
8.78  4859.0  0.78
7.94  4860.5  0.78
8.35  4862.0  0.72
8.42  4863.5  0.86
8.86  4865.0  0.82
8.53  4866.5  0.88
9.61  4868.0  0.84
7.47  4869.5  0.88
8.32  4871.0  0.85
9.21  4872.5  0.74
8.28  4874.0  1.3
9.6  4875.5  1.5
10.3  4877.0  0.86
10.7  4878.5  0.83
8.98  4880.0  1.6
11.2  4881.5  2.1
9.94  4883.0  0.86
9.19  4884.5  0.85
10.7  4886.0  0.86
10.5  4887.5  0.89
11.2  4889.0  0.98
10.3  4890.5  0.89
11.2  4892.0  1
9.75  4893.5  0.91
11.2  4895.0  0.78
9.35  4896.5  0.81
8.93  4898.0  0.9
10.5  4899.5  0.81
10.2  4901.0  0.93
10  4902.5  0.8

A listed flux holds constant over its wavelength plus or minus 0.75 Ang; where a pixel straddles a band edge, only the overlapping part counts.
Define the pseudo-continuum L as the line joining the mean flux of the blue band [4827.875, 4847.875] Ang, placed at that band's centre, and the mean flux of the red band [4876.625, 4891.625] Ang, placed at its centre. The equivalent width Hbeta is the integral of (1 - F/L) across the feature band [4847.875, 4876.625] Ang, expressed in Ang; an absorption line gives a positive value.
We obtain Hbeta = 1.51 Ang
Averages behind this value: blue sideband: 10.3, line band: 9.77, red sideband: 10.3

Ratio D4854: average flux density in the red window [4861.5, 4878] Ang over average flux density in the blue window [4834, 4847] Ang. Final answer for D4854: 0.86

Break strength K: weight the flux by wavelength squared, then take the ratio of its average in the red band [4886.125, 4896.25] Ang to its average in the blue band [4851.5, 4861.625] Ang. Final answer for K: 0.9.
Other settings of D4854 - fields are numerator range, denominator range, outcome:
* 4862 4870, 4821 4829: 0.76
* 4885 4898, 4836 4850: 1.05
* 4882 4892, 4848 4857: 0.88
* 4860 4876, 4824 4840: 0.81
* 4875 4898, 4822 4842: 0.95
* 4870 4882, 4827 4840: 0.89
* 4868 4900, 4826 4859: 0.91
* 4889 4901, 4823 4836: 0.95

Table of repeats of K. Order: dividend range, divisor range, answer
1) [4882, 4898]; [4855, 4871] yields 1.11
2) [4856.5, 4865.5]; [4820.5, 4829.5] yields 0.83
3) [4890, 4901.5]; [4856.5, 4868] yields 1.13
